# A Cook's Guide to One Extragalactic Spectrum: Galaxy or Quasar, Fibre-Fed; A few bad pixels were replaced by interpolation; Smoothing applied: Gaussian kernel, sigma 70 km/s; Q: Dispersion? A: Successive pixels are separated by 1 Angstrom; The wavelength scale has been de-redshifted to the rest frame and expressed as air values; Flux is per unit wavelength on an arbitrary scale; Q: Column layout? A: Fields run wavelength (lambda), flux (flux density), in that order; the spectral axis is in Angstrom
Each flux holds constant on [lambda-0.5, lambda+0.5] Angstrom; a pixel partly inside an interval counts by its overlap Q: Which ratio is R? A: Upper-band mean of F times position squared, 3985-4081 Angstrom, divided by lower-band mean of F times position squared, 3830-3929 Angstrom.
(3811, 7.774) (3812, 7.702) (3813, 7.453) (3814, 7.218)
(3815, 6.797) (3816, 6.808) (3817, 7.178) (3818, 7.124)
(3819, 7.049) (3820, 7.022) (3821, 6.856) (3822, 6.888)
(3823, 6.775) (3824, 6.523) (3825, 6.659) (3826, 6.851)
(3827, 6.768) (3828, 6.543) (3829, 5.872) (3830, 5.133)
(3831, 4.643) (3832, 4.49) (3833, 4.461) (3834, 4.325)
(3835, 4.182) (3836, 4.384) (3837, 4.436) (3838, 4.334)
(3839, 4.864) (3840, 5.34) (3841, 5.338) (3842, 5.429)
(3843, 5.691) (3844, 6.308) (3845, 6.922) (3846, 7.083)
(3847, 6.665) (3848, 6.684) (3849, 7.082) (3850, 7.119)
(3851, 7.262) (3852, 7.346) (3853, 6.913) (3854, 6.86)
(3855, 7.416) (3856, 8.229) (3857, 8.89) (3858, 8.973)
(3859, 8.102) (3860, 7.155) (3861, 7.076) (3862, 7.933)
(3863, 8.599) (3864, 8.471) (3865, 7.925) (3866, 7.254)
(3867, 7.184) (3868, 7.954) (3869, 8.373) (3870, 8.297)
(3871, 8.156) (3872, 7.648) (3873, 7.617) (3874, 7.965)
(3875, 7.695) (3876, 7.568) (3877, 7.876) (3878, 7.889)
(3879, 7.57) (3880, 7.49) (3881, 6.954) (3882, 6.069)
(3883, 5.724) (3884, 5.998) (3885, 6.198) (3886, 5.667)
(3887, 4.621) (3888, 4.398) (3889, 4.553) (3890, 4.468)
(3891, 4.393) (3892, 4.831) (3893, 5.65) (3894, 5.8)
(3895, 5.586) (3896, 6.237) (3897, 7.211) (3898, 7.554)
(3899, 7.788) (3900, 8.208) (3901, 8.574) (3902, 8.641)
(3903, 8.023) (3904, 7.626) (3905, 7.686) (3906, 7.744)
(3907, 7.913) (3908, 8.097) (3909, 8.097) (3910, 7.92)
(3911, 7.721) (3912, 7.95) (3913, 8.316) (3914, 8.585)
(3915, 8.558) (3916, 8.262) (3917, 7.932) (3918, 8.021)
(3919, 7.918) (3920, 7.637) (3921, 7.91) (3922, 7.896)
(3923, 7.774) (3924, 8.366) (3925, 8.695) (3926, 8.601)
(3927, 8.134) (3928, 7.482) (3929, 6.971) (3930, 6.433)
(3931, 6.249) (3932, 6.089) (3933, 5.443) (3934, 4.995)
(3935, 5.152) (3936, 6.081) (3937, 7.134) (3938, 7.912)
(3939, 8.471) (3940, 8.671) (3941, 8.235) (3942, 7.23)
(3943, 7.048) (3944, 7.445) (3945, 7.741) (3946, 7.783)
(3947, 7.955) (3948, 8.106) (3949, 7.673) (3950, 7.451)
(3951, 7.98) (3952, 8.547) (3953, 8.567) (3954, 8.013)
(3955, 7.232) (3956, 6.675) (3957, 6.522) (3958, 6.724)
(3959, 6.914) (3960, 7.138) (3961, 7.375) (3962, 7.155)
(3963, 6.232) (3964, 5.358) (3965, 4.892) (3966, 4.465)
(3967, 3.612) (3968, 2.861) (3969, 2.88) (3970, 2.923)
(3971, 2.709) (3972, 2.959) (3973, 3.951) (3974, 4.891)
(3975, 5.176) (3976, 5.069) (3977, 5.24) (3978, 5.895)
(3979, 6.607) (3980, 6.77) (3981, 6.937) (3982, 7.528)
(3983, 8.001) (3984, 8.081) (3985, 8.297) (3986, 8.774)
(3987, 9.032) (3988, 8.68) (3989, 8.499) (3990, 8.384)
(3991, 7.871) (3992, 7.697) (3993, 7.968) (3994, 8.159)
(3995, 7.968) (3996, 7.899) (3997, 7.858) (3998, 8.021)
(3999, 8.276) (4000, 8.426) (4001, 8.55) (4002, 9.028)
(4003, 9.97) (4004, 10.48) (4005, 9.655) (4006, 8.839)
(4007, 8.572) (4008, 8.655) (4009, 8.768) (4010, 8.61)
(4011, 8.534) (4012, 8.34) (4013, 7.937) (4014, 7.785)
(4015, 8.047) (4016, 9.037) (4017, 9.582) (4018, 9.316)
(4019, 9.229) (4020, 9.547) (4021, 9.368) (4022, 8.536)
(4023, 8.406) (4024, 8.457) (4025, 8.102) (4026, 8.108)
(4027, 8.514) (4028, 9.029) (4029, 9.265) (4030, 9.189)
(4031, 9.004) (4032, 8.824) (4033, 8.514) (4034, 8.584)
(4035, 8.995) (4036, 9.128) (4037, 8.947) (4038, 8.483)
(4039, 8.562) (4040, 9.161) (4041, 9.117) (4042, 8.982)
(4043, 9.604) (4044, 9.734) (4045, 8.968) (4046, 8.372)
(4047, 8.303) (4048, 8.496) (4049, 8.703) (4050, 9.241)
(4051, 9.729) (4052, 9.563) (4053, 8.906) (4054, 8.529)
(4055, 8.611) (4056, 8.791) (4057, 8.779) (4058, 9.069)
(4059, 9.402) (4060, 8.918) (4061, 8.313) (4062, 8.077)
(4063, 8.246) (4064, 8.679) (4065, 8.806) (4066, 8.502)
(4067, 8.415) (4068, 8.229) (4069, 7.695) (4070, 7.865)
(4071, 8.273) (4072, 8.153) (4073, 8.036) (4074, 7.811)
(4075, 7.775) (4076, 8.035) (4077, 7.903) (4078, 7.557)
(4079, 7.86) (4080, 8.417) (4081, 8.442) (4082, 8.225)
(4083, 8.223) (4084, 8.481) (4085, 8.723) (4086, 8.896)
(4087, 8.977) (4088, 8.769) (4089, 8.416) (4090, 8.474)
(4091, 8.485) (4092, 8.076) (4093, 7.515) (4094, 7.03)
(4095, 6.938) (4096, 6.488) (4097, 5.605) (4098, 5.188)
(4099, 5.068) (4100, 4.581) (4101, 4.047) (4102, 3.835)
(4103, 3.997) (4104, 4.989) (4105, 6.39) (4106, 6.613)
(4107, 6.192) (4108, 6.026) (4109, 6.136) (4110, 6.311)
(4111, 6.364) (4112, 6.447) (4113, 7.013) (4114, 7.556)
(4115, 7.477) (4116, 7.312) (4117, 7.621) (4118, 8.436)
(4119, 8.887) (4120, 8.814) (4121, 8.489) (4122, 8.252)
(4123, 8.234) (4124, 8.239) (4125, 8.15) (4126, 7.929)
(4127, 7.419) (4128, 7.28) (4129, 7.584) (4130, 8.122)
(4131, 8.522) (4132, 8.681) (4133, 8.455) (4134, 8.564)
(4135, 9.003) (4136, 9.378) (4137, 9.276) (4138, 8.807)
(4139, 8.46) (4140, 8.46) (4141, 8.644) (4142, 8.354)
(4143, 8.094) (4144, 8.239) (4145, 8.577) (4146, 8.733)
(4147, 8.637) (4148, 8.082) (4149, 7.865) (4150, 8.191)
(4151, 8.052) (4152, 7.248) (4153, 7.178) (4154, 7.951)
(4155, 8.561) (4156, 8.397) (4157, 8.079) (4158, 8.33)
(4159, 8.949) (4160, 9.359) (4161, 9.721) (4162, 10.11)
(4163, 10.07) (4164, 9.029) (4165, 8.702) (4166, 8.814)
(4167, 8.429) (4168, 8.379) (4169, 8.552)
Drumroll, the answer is 1.33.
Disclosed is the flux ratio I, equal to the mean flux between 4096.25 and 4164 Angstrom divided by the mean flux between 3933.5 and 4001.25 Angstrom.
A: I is 1.12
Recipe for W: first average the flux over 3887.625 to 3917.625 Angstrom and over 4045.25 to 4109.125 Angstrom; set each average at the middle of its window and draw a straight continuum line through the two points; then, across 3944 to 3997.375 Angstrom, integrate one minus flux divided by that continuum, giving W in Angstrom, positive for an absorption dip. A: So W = 4.9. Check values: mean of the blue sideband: 7.16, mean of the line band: 6.72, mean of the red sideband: 7.75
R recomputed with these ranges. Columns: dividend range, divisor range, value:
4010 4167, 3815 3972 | 1.32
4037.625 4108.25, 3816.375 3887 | 1.31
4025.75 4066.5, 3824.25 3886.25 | 1.44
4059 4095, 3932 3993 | 1.31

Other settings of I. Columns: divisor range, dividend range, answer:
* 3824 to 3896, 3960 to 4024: 1.13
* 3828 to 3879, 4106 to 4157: 1.17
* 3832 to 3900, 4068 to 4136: 1.13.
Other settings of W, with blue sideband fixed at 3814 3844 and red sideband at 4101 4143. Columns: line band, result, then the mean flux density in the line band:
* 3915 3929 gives -3.6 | 8.03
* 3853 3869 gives -4.8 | 7.85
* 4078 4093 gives -2.2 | 8.4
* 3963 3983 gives 5.4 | 4.89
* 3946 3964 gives -2.2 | 7.38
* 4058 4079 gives -2.9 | 8.25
